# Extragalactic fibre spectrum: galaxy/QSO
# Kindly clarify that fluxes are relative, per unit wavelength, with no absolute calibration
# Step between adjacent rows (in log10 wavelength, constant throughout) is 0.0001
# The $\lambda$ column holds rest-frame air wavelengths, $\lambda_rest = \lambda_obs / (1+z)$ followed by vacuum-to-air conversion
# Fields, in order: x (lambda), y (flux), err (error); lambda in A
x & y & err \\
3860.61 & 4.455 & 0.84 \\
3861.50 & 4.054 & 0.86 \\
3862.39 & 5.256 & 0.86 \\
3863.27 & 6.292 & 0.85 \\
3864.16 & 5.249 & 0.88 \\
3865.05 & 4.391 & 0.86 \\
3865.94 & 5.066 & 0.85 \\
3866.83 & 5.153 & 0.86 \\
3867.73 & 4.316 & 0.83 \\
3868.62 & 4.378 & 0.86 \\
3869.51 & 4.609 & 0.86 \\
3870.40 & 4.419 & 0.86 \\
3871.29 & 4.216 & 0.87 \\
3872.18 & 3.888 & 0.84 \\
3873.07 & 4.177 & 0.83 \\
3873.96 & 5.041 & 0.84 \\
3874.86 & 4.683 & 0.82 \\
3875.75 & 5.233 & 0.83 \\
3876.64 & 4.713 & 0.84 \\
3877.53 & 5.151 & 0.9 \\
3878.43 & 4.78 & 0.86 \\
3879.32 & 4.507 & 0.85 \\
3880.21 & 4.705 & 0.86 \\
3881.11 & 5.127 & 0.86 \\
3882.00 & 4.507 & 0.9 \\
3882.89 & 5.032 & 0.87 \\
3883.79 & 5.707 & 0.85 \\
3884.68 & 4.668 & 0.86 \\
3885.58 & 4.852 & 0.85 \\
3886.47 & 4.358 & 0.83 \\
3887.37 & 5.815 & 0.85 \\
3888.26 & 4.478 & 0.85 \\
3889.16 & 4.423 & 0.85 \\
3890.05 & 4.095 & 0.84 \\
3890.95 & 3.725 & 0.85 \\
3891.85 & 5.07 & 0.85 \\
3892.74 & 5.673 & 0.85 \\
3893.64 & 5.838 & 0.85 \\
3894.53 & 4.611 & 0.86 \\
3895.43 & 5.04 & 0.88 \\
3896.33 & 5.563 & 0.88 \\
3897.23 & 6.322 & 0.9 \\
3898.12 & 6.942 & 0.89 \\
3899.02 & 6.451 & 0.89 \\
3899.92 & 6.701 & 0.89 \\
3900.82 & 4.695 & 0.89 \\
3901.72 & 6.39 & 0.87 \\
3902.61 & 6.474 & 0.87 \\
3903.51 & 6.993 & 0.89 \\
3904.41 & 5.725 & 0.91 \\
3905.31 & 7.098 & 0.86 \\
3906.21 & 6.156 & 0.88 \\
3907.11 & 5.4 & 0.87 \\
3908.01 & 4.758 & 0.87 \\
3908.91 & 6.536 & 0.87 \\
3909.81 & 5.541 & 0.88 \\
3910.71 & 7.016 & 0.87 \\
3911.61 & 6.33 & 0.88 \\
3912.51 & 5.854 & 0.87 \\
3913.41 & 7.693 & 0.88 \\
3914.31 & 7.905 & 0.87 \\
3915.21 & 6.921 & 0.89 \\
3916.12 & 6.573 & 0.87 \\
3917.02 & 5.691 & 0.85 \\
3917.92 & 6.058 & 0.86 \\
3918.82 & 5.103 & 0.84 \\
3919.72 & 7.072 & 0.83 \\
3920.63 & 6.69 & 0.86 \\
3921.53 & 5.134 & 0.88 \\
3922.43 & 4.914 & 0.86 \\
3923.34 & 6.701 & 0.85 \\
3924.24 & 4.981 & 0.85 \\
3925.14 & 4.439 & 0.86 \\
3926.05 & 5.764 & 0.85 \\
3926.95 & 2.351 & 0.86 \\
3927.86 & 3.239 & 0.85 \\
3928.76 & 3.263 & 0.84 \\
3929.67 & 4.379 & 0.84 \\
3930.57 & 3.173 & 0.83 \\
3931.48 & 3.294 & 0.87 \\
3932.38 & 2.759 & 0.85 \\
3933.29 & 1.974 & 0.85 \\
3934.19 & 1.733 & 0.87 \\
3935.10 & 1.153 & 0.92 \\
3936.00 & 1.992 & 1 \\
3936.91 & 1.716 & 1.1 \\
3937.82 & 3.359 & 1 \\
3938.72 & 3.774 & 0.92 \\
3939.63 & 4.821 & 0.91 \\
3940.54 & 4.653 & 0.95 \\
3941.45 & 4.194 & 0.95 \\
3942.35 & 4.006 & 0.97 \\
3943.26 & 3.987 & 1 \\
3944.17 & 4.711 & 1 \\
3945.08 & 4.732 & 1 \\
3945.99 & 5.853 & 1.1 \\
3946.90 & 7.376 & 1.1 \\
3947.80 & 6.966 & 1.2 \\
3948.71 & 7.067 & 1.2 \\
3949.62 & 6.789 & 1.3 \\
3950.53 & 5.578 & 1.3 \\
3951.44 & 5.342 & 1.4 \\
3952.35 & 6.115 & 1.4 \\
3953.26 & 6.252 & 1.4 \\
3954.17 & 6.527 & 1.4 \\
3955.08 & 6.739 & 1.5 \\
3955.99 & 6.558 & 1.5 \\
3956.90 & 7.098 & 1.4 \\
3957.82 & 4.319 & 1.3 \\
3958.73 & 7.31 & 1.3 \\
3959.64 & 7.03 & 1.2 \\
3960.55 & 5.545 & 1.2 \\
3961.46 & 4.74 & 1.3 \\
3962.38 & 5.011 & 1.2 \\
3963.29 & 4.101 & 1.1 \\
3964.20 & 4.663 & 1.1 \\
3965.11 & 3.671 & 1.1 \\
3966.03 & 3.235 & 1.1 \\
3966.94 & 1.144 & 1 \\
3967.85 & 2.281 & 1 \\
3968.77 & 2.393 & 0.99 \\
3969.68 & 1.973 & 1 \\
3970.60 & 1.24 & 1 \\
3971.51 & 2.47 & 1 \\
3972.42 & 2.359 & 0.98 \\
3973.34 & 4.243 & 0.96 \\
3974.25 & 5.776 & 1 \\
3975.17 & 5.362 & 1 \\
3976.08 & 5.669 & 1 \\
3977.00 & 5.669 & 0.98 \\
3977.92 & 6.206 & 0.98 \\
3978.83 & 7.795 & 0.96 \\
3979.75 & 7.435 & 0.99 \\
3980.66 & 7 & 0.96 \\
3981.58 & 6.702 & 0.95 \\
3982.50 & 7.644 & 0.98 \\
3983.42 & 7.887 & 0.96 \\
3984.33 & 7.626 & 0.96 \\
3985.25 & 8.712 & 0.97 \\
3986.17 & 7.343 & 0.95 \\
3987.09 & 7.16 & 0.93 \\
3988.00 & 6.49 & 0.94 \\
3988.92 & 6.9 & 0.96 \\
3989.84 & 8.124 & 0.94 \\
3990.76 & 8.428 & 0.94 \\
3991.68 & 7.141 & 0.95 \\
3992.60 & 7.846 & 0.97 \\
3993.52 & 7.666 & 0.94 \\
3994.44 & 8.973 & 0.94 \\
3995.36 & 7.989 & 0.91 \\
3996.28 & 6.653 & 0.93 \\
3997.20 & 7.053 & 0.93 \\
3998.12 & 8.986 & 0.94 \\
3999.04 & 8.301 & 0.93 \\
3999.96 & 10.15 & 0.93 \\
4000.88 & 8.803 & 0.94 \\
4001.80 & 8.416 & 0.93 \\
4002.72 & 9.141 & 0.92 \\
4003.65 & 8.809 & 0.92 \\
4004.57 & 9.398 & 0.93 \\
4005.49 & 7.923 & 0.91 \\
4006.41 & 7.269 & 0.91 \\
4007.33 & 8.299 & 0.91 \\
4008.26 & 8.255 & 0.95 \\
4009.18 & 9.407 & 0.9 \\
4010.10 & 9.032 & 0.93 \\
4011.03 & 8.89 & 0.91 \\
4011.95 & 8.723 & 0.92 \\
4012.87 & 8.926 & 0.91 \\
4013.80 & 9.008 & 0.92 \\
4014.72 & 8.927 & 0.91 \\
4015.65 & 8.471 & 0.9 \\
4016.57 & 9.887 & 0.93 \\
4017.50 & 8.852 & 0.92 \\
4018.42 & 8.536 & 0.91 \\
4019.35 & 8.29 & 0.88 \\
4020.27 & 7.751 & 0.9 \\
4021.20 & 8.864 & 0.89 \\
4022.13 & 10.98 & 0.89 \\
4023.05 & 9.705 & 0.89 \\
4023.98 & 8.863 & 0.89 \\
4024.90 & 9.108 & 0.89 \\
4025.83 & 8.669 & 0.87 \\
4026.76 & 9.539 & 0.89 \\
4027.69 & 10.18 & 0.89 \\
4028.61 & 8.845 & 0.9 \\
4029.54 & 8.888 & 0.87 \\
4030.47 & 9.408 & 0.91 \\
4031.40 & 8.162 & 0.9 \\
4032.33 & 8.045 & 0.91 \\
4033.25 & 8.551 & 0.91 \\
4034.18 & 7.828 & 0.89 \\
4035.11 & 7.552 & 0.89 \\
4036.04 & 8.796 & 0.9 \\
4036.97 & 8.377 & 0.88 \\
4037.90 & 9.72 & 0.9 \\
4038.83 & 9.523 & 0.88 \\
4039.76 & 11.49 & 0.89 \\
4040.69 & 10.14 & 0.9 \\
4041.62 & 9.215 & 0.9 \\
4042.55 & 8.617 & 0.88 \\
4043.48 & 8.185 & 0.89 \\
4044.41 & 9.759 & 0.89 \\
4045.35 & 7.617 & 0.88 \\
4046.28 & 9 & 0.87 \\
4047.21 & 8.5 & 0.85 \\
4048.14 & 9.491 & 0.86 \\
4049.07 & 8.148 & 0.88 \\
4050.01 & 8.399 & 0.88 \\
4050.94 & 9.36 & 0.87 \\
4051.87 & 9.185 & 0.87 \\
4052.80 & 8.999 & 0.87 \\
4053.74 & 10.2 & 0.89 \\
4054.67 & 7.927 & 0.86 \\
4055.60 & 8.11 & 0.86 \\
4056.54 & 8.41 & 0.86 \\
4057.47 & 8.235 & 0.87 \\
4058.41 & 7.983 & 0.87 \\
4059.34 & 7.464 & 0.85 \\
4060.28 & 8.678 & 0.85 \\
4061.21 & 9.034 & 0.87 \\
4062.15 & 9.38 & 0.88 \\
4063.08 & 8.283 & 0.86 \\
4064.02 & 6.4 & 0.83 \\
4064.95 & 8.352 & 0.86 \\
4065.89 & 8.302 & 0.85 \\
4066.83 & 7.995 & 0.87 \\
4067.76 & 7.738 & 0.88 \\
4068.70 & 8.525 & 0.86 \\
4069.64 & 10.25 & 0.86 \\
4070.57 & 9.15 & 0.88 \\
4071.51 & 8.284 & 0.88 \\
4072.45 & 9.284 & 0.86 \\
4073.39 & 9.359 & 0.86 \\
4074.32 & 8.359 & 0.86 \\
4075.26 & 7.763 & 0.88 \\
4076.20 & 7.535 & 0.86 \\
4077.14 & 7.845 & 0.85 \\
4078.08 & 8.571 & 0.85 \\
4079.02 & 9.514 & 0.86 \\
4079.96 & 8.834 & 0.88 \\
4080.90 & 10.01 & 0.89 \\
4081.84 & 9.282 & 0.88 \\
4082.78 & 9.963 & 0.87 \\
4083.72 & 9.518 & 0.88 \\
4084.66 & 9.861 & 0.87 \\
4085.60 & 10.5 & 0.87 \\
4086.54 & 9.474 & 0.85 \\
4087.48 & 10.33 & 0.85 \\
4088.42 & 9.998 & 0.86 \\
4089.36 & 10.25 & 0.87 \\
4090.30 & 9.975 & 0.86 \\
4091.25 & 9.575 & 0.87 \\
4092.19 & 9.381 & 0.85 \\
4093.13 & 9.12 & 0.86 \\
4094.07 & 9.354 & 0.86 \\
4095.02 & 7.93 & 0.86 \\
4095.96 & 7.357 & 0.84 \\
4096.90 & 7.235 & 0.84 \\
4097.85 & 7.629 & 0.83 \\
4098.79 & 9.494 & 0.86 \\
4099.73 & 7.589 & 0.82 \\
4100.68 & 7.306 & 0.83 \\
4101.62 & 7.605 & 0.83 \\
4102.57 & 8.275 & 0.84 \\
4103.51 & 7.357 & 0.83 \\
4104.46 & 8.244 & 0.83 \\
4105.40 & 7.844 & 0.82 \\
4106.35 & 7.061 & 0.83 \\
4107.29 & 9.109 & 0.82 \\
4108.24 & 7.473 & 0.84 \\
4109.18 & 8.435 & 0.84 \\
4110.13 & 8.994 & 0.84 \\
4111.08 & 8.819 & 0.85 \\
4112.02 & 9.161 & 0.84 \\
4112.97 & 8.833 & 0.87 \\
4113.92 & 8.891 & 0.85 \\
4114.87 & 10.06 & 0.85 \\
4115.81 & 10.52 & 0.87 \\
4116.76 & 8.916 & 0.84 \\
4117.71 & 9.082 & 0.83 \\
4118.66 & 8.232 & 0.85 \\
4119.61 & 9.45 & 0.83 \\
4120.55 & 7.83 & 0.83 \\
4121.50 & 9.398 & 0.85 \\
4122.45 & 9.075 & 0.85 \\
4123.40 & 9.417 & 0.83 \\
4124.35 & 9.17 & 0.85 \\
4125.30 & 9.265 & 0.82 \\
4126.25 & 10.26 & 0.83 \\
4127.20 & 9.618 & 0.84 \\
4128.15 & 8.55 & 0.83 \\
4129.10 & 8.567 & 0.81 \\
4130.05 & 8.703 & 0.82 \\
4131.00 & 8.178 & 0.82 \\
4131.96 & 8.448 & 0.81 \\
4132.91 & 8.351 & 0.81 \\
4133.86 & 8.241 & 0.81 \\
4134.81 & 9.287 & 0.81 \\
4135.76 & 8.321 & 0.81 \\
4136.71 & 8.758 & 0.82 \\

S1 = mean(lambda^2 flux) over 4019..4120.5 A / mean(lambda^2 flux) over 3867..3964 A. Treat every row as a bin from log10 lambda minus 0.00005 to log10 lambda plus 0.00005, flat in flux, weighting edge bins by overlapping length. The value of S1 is 1.8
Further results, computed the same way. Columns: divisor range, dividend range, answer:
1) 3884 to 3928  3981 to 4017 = 1.52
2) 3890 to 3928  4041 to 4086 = 1.63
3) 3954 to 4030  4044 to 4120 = 1.27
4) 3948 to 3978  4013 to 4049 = 1.91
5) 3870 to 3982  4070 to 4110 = 1.88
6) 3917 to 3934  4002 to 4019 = 2.03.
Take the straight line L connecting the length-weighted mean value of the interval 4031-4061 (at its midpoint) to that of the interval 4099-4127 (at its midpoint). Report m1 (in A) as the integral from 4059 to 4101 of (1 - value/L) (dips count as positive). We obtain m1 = -0.4 A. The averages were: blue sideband 8.74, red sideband 8.7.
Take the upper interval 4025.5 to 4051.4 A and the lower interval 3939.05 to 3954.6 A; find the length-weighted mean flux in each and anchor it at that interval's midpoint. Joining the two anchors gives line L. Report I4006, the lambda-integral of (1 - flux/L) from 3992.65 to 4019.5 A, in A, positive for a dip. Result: -2.9 A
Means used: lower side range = 5.57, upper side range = 8.93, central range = 8.58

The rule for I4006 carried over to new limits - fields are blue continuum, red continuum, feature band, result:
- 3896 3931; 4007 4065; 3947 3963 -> 1.4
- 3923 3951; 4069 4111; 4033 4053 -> -4.2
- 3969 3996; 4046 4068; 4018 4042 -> -4.1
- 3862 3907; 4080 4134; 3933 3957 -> 5.3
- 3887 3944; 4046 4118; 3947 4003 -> 1.4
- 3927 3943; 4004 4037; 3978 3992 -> -2.2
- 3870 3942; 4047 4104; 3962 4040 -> -3.4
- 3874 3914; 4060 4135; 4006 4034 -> -5.0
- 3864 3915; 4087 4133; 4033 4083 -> -4.8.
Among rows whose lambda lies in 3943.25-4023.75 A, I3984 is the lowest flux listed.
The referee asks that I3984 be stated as 1.144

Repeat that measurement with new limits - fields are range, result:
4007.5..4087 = 6.4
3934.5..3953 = 1.153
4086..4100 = 7.235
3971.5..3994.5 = 2.359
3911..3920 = 5.103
